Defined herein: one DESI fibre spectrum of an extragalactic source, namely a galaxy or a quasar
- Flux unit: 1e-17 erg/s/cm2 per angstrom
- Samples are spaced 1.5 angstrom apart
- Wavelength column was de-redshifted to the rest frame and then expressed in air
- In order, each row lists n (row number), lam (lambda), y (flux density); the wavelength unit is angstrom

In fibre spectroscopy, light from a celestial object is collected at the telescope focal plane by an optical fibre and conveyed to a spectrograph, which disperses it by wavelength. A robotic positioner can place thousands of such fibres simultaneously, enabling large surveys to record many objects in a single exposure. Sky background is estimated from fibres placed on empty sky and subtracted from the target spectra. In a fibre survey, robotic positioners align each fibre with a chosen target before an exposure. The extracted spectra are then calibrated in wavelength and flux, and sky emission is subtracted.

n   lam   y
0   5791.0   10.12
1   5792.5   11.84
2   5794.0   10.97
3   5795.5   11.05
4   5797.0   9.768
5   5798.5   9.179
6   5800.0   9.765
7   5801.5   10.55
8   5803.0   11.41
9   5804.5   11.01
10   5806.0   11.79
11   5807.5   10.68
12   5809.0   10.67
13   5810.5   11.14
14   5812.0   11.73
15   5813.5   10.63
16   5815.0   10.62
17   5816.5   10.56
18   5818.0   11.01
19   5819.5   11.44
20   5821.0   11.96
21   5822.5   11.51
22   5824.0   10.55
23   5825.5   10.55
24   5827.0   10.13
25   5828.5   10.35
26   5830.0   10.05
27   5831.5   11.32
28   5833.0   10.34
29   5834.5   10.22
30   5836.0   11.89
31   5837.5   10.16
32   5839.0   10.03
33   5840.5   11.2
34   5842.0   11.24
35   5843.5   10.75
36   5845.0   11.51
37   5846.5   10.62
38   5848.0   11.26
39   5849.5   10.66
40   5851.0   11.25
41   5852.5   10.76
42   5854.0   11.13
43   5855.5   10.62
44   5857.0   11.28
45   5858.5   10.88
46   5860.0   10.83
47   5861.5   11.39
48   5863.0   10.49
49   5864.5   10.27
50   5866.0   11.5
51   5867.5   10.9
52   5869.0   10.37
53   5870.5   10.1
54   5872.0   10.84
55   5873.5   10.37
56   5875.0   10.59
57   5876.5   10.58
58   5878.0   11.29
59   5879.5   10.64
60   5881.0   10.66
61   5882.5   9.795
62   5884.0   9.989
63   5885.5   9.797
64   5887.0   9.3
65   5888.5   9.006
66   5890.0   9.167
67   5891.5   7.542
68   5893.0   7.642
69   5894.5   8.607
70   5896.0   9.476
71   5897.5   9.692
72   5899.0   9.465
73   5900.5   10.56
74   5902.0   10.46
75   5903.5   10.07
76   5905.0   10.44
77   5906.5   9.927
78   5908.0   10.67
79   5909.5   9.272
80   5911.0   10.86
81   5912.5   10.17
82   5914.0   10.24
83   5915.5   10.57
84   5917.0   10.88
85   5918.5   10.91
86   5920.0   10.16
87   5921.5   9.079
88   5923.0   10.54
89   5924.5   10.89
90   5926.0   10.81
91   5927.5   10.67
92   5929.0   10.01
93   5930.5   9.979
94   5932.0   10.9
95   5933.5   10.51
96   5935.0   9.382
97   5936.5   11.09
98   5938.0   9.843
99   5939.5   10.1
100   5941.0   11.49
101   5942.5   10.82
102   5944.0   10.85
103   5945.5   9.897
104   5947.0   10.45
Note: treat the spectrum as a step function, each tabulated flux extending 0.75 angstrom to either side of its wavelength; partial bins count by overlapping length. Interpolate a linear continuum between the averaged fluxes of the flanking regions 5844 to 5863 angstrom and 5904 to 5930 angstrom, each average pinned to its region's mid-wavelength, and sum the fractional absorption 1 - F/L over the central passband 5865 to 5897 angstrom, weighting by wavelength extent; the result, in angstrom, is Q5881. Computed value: 2.4 angstrom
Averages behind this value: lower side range 11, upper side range 10.4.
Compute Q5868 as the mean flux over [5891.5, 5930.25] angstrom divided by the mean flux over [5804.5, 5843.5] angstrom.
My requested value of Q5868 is 0.9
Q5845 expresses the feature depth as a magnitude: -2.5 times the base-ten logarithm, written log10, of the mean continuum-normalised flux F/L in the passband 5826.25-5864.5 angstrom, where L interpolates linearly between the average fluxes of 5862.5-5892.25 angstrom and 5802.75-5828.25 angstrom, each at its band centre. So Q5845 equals -0.022 mag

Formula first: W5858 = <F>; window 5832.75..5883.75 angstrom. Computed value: 10.8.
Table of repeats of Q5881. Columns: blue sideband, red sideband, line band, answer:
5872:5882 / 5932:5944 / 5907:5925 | 0.40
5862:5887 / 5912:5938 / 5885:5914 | 2.32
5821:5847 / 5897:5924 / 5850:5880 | -0.72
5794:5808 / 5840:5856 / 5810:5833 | -0.23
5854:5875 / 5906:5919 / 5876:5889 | 0.61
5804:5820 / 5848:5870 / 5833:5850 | 0.14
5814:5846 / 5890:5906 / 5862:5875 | -0.79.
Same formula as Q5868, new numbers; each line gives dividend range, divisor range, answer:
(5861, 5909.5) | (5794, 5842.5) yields 0.93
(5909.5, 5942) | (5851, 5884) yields 0.97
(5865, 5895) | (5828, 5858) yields 0.92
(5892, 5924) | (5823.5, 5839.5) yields 0.95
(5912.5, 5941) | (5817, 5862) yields 0.95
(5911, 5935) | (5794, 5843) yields 0.97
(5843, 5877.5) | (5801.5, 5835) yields 0.99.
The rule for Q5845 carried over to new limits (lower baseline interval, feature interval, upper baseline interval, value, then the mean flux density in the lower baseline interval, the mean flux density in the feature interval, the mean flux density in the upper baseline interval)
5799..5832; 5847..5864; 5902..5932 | -0.03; 10.9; 10.9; 10.3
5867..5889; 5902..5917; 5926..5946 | 0.01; 10.3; 10.3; 10.4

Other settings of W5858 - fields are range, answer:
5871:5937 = 10.1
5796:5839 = 10.7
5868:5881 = 10.6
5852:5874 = 10.8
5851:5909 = 10.2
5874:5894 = 9.69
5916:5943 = 10.4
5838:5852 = 10.9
